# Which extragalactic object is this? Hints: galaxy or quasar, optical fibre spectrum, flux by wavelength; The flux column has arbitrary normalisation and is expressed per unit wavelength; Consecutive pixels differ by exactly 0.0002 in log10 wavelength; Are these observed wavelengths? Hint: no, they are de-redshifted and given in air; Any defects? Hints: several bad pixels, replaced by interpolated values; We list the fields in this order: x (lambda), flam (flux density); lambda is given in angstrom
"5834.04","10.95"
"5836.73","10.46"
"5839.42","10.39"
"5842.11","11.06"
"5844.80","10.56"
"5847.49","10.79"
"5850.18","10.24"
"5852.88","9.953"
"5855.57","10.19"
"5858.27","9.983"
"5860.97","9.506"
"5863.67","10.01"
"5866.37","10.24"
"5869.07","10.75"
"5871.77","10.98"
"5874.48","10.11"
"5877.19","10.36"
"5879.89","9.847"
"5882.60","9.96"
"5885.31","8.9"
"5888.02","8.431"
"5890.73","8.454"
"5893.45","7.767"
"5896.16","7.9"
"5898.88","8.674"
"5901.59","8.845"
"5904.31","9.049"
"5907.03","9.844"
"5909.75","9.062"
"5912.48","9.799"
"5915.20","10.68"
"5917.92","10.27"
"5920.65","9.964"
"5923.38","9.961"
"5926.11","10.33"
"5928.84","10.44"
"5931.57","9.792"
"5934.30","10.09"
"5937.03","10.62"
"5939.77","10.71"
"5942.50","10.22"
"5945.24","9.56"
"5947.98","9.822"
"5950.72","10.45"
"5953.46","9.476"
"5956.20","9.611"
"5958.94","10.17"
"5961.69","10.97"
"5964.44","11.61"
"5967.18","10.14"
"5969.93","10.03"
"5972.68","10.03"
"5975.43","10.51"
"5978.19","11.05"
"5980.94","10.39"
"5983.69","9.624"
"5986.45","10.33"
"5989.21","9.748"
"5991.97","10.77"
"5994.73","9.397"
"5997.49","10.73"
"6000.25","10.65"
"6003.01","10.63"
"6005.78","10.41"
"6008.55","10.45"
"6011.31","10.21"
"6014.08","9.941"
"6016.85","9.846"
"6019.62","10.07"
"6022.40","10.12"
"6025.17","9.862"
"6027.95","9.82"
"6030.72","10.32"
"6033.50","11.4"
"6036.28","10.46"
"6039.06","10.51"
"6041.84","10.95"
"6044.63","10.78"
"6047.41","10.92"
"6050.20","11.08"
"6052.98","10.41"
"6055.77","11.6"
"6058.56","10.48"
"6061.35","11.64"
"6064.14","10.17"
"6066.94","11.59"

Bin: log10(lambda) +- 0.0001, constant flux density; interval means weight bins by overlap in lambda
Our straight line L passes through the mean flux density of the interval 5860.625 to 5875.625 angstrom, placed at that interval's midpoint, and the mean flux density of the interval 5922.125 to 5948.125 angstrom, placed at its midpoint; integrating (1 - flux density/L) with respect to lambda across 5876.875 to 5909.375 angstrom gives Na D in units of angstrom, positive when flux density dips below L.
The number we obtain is 4.1 angstrom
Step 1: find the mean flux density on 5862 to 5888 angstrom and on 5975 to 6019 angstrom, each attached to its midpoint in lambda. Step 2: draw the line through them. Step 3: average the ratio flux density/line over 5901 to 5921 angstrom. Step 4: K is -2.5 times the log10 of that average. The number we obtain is 0.04 mag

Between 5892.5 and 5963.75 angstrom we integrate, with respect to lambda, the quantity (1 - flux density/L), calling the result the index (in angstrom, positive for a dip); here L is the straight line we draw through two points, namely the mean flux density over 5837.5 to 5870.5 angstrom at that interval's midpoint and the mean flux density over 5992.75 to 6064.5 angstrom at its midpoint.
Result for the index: 4.1 angstrom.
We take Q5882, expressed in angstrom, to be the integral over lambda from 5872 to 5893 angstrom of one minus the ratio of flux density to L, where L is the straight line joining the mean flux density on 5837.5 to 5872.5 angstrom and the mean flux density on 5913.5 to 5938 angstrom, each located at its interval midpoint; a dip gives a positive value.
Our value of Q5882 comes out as 1.7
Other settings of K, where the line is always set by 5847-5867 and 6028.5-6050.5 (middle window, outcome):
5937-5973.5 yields 0.02 mag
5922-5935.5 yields 0.02 mag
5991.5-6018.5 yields 0.03 mag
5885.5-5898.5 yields 0.23 mag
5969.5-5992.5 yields 0.03 mag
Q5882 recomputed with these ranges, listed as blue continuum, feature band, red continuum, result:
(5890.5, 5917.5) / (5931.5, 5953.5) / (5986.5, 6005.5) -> -1.2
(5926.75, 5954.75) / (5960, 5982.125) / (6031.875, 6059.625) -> -0.5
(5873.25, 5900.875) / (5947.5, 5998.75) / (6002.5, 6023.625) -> -2.3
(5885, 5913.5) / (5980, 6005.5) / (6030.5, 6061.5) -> -0.4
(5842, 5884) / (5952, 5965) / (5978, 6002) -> 0.0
